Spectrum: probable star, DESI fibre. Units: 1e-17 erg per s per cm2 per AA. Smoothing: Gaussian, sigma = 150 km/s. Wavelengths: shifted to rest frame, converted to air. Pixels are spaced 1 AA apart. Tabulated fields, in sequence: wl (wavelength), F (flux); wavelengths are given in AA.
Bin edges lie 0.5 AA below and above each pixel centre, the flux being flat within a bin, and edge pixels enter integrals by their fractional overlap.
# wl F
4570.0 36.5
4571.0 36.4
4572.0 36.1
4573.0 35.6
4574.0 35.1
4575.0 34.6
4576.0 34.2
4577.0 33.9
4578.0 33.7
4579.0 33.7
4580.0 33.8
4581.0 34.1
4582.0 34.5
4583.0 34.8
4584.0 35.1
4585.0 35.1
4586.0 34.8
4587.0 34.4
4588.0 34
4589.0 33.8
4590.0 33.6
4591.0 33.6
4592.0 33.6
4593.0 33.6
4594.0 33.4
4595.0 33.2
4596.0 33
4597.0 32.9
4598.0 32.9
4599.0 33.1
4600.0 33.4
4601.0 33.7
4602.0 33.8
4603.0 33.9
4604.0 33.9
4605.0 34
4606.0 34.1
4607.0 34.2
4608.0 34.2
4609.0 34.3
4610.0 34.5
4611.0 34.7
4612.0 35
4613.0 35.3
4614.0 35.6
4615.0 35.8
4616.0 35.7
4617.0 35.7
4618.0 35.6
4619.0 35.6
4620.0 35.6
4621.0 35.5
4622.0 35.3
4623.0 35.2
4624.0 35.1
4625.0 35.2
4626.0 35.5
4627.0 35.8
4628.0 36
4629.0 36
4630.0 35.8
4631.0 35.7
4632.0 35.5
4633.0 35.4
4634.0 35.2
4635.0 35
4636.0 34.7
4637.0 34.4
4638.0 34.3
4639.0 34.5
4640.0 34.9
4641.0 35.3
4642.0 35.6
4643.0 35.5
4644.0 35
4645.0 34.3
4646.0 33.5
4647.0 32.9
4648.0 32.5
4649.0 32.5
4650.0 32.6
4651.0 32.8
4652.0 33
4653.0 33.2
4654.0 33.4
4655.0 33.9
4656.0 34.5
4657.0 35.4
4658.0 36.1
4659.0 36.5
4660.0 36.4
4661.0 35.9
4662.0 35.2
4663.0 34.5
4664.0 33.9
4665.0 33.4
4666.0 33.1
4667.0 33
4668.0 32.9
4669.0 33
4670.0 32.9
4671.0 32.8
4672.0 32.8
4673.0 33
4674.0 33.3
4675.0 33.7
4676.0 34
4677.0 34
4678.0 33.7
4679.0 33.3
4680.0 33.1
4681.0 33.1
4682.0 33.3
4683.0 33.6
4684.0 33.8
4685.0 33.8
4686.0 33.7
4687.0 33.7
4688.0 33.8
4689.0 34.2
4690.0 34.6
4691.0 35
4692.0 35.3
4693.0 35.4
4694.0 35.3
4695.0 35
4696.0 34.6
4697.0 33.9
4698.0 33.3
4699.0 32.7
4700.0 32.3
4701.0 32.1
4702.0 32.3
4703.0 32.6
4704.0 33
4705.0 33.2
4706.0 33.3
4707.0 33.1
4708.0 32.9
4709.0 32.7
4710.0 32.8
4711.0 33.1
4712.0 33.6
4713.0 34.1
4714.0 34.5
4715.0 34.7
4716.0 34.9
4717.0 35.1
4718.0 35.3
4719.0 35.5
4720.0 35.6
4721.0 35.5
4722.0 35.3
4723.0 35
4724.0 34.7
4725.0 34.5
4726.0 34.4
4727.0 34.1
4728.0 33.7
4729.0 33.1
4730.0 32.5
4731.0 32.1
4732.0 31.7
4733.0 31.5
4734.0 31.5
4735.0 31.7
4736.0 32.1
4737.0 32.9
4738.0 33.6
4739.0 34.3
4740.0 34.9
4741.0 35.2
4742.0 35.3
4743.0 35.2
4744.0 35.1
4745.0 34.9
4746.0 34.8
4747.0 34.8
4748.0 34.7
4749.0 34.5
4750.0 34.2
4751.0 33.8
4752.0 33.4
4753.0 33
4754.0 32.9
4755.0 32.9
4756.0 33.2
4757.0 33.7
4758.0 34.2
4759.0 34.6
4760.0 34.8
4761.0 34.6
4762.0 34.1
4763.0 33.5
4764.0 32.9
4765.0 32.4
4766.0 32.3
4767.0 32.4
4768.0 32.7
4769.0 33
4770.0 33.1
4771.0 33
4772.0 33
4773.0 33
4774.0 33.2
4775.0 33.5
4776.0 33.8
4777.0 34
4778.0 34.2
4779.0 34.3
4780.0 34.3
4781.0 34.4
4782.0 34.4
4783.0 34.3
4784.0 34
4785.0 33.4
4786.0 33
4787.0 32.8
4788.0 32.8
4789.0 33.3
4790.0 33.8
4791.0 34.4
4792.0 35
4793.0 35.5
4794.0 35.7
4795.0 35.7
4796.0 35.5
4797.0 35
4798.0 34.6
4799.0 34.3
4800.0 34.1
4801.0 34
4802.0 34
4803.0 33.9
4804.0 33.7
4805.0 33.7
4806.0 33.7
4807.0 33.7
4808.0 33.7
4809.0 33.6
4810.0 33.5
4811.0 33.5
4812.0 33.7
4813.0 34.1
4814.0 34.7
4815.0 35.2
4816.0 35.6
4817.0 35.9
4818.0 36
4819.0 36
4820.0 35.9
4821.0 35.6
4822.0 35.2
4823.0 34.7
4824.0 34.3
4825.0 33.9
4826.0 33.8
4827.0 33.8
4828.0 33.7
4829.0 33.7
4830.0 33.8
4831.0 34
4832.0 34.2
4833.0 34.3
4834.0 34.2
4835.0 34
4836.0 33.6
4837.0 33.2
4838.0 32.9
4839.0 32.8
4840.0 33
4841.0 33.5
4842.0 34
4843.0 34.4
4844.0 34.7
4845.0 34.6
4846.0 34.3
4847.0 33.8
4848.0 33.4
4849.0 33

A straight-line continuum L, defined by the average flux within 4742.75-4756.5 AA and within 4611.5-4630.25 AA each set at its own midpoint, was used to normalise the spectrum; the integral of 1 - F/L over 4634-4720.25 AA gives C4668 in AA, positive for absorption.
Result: 2.4 AA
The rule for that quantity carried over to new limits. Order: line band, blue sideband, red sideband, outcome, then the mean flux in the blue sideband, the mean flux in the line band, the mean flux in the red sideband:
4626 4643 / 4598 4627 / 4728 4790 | -0.3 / 34.8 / 35.3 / 33.6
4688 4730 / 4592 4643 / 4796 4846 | 0.6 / 34.7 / 34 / 34.2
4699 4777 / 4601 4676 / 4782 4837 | 1.7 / 34.5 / 33.7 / 34.3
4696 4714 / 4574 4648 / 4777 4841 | 0.7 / 34.6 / 33.1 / 34.2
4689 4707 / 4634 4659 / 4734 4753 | 0.2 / 34.2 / 33.8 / 34.1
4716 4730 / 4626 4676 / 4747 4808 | -0.3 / 34.3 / 34.7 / 33.8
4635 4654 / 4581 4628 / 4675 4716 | 0.1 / 34.5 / 34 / 33.7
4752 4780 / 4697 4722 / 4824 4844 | 0.3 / 33.7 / 33.4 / 33.8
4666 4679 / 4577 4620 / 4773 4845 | 0.4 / 34.2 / 33.3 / 34.2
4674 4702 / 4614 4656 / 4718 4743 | 0.3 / 34.8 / 33.8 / 33.8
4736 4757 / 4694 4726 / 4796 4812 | -0.1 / 33.9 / 34.1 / 34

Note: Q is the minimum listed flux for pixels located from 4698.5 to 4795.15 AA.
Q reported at 31.5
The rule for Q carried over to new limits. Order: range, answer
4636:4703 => 32.1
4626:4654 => 32.5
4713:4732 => 31.7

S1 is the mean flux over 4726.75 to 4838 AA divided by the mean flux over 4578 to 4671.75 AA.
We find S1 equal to 0.99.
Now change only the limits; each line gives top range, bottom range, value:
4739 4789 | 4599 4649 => 0.97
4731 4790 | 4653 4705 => 0.99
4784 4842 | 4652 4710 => 1.01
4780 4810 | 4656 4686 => 1.01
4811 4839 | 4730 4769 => 1.02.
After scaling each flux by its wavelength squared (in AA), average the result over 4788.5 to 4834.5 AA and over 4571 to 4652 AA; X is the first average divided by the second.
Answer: 1.1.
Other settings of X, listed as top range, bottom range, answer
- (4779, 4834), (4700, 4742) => 1.06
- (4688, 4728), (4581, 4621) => 1.04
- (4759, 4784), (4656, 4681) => 1.03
